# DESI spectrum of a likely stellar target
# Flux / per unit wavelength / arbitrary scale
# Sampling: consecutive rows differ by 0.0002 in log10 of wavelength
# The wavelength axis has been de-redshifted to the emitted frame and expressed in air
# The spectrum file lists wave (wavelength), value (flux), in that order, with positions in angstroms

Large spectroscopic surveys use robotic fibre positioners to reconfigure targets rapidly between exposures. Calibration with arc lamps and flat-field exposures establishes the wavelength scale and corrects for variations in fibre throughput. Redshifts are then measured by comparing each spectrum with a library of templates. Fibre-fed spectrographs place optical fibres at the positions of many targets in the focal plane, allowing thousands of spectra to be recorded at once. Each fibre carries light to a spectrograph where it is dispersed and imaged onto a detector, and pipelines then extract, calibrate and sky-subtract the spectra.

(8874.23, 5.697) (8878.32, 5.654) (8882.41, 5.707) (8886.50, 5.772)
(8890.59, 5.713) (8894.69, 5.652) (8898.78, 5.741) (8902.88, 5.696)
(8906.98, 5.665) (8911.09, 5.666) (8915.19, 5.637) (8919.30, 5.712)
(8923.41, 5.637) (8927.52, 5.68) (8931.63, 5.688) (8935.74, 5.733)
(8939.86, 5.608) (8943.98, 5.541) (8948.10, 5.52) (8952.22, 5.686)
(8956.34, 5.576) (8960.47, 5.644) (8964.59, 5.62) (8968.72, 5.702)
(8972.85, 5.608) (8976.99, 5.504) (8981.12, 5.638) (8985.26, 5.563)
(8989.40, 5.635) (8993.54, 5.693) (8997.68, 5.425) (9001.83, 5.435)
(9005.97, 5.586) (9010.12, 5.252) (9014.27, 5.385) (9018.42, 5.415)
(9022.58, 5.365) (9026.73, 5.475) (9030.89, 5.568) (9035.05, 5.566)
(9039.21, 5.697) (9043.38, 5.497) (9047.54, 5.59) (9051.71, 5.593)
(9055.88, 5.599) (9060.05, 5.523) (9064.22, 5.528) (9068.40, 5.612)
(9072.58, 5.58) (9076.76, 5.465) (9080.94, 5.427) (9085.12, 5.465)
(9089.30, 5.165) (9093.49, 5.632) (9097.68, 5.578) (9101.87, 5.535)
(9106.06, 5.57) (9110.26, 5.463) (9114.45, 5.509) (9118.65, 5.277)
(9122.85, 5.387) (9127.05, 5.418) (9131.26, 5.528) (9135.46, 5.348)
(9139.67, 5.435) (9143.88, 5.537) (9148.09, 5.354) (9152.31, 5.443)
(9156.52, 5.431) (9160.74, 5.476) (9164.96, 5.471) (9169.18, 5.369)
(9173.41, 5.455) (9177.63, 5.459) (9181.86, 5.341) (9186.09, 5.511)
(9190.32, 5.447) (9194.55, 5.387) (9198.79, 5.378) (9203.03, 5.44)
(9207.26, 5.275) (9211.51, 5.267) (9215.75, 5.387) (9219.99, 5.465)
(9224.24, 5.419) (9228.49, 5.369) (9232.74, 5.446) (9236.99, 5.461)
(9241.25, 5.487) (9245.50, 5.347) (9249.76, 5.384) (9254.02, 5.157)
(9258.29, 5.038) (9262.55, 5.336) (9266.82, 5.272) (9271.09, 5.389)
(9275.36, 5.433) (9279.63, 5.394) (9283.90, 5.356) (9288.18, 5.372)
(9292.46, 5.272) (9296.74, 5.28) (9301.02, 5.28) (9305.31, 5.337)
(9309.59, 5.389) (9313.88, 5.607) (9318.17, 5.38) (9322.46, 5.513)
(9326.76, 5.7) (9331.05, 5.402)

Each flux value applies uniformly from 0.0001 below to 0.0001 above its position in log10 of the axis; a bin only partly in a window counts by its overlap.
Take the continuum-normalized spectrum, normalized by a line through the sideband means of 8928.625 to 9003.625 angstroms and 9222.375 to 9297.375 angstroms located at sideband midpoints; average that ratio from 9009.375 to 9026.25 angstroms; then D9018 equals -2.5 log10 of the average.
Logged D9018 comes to 0.04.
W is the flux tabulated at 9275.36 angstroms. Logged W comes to 5.433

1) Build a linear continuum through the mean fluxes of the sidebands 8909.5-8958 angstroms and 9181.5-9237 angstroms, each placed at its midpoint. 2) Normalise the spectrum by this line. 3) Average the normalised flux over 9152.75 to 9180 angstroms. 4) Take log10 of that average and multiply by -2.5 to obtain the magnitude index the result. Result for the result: 0.00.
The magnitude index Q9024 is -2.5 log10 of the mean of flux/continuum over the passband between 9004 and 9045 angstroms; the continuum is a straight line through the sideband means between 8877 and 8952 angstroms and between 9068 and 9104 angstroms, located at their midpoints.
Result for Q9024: 0.01 mag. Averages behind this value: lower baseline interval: 5.67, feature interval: 5.48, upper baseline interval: 5.49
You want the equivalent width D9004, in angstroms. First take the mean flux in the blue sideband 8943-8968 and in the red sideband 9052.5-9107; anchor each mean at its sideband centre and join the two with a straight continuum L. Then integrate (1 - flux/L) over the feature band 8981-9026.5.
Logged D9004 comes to 0.7 angstroms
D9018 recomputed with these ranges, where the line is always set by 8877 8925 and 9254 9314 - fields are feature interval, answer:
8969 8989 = 0.00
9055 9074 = -0.01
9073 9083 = 0.01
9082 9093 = 0.03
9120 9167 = 0.00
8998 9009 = 0.02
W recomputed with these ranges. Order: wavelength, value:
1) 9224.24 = 5.419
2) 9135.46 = 5.348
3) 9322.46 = 5.513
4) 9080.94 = 5.427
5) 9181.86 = 5.341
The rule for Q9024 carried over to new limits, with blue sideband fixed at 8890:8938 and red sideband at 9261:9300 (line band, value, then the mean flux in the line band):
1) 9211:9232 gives 0.000 mag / 5.4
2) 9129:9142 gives 0.008 mag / 5.44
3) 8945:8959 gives 0.011 mag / 5.59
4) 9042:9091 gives 0.007 mag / 5.51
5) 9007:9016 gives 0.049 mag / 5.35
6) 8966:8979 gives 0.005 mag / 5.6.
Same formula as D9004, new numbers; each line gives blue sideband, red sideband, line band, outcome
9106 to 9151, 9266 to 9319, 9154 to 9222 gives 0.0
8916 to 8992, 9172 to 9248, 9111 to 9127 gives 0.2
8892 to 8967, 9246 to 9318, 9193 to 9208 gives 0.1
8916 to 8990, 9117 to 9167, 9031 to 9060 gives -0.3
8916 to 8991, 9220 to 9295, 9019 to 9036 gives 0.2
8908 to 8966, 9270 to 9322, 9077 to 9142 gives 0.8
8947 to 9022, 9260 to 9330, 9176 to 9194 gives 0.0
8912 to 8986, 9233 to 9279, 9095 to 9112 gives -0.2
